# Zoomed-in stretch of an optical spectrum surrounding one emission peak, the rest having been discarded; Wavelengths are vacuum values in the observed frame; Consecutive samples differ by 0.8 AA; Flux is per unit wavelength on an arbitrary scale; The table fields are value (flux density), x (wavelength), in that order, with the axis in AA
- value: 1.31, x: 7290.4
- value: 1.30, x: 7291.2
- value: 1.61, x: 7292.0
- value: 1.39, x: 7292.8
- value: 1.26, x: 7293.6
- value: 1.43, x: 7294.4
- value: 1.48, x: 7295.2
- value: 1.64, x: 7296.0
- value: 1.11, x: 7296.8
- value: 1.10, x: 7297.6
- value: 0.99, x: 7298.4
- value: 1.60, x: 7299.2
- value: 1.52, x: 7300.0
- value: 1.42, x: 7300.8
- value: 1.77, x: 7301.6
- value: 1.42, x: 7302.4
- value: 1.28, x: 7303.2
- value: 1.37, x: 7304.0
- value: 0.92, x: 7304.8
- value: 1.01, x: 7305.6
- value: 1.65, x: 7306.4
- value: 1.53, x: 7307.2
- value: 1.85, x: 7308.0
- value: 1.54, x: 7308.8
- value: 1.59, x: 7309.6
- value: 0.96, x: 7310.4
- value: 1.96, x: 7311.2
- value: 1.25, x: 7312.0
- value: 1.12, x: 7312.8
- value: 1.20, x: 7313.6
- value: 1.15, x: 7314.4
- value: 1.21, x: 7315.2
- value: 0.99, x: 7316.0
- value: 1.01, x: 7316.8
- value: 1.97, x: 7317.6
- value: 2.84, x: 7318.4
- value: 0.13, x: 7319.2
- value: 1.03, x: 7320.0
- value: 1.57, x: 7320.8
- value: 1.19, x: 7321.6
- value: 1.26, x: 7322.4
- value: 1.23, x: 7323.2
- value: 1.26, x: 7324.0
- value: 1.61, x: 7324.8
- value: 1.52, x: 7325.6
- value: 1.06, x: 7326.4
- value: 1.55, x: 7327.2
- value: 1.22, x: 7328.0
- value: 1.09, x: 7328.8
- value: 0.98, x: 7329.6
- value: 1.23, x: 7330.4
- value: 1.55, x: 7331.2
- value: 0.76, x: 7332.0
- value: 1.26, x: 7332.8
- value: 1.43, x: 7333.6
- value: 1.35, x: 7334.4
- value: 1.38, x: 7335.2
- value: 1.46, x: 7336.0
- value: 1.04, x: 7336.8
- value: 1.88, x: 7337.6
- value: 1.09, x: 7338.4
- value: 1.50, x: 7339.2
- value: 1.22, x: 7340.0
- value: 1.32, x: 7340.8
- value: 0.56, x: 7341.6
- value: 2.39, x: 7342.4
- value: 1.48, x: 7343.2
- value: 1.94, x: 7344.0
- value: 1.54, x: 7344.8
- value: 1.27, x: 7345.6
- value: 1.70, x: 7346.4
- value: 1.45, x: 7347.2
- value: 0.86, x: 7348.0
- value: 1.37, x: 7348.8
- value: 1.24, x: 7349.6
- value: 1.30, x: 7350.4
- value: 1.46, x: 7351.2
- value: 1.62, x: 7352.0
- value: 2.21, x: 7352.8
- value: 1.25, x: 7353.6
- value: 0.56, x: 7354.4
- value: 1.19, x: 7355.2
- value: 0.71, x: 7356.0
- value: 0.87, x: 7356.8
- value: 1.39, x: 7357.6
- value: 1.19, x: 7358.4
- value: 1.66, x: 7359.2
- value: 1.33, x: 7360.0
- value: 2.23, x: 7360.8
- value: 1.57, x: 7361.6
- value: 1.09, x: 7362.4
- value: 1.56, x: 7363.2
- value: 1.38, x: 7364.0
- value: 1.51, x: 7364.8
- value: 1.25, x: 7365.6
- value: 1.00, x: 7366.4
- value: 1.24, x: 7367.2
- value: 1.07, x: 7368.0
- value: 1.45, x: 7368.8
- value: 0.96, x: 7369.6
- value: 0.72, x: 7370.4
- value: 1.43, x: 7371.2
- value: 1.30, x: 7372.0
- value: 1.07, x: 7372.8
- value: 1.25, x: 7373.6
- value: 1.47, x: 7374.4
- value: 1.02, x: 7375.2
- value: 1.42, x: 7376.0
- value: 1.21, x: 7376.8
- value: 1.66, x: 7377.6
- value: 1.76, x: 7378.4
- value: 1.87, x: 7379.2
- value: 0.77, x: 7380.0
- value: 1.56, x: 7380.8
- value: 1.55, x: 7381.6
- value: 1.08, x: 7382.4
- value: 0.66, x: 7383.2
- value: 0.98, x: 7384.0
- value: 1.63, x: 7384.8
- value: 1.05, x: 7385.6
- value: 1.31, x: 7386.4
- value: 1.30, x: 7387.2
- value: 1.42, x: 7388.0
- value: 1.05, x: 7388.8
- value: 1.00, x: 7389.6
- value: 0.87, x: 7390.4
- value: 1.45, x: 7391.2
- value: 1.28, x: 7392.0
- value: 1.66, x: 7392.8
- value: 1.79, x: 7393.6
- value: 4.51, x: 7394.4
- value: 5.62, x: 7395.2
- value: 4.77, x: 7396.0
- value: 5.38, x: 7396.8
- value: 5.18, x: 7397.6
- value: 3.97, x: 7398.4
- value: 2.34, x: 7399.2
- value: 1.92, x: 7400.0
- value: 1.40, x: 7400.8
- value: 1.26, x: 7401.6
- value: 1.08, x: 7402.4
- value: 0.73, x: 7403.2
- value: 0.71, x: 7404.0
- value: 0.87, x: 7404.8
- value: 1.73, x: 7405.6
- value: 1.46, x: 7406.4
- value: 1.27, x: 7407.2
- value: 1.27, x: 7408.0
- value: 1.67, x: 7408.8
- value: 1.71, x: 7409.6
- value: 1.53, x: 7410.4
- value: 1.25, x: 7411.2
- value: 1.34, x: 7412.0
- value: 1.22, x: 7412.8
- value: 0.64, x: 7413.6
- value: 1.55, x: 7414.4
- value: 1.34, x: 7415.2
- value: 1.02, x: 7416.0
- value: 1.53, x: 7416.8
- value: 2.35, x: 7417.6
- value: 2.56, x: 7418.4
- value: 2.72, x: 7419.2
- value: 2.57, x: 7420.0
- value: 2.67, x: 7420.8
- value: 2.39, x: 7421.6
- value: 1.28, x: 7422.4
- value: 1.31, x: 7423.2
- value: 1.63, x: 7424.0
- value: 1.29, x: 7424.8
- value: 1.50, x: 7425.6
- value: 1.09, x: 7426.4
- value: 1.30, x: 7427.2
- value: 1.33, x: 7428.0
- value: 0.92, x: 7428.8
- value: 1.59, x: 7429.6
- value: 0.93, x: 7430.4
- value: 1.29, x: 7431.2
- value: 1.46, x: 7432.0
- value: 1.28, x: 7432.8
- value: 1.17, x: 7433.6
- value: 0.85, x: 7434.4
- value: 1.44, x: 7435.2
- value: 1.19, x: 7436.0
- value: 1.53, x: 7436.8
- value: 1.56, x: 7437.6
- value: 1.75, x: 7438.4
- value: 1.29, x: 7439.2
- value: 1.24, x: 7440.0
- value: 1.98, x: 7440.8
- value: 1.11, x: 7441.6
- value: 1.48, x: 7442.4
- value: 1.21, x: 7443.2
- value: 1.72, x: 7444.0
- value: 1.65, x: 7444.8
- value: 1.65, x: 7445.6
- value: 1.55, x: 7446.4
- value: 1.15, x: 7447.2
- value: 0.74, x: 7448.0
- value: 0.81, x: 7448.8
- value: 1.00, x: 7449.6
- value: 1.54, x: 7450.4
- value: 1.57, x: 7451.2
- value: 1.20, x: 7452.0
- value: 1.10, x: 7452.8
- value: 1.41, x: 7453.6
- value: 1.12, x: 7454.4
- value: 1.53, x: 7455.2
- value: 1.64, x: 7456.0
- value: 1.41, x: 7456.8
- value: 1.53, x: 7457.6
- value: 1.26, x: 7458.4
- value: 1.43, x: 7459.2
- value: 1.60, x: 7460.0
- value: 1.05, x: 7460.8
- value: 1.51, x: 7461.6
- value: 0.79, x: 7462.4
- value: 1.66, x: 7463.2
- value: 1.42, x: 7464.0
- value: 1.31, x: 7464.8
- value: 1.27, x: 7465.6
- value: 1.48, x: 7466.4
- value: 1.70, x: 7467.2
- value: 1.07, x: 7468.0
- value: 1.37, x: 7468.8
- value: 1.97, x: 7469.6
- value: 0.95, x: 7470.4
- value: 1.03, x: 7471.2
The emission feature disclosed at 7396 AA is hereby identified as H-alpha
